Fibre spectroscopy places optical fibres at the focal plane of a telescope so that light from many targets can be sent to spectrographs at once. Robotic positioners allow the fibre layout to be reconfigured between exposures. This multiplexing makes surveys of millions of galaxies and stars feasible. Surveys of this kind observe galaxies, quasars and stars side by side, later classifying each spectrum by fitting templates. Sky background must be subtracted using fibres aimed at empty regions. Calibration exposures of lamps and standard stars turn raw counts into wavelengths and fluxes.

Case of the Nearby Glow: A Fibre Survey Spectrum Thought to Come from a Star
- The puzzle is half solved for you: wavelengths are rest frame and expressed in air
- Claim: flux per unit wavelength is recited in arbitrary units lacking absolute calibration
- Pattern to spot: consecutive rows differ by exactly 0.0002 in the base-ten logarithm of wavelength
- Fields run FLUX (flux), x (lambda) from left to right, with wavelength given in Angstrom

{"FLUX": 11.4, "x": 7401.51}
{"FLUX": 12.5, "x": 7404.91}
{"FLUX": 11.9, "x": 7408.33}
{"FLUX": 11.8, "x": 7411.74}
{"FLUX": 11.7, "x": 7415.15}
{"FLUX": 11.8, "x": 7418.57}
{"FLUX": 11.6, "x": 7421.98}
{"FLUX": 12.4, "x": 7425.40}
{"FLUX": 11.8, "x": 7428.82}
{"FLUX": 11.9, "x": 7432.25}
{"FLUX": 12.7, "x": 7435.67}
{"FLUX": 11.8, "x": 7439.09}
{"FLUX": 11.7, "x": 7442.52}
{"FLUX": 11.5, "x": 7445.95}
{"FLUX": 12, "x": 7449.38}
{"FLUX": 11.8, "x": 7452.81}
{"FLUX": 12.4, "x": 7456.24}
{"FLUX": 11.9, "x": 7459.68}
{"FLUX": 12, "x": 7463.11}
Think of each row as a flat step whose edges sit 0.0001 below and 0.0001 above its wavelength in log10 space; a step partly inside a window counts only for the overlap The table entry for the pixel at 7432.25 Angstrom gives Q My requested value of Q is 11.9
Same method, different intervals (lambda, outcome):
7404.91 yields 12.5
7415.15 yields 11.7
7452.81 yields 11.8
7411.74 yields 11.8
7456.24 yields 12.4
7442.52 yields 11.7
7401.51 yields 11.4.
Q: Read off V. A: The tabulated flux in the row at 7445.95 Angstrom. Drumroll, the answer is 11.5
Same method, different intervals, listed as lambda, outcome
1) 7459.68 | 11.9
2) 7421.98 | 11.6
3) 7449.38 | 12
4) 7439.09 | 11.8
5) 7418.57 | 11.8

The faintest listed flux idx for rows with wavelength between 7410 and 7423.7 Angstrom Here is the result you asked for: 11.6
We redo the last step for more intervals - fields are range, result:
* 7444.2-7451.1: 11.5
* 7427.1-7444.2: 11.7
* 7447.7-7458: 11.8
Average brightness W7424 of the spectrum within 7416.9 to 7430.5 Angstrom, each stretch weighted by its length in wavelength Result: 11.9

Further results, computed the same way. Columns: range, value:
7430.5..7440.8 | 12.1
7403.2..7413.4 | 12.1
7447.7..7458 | 12.1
